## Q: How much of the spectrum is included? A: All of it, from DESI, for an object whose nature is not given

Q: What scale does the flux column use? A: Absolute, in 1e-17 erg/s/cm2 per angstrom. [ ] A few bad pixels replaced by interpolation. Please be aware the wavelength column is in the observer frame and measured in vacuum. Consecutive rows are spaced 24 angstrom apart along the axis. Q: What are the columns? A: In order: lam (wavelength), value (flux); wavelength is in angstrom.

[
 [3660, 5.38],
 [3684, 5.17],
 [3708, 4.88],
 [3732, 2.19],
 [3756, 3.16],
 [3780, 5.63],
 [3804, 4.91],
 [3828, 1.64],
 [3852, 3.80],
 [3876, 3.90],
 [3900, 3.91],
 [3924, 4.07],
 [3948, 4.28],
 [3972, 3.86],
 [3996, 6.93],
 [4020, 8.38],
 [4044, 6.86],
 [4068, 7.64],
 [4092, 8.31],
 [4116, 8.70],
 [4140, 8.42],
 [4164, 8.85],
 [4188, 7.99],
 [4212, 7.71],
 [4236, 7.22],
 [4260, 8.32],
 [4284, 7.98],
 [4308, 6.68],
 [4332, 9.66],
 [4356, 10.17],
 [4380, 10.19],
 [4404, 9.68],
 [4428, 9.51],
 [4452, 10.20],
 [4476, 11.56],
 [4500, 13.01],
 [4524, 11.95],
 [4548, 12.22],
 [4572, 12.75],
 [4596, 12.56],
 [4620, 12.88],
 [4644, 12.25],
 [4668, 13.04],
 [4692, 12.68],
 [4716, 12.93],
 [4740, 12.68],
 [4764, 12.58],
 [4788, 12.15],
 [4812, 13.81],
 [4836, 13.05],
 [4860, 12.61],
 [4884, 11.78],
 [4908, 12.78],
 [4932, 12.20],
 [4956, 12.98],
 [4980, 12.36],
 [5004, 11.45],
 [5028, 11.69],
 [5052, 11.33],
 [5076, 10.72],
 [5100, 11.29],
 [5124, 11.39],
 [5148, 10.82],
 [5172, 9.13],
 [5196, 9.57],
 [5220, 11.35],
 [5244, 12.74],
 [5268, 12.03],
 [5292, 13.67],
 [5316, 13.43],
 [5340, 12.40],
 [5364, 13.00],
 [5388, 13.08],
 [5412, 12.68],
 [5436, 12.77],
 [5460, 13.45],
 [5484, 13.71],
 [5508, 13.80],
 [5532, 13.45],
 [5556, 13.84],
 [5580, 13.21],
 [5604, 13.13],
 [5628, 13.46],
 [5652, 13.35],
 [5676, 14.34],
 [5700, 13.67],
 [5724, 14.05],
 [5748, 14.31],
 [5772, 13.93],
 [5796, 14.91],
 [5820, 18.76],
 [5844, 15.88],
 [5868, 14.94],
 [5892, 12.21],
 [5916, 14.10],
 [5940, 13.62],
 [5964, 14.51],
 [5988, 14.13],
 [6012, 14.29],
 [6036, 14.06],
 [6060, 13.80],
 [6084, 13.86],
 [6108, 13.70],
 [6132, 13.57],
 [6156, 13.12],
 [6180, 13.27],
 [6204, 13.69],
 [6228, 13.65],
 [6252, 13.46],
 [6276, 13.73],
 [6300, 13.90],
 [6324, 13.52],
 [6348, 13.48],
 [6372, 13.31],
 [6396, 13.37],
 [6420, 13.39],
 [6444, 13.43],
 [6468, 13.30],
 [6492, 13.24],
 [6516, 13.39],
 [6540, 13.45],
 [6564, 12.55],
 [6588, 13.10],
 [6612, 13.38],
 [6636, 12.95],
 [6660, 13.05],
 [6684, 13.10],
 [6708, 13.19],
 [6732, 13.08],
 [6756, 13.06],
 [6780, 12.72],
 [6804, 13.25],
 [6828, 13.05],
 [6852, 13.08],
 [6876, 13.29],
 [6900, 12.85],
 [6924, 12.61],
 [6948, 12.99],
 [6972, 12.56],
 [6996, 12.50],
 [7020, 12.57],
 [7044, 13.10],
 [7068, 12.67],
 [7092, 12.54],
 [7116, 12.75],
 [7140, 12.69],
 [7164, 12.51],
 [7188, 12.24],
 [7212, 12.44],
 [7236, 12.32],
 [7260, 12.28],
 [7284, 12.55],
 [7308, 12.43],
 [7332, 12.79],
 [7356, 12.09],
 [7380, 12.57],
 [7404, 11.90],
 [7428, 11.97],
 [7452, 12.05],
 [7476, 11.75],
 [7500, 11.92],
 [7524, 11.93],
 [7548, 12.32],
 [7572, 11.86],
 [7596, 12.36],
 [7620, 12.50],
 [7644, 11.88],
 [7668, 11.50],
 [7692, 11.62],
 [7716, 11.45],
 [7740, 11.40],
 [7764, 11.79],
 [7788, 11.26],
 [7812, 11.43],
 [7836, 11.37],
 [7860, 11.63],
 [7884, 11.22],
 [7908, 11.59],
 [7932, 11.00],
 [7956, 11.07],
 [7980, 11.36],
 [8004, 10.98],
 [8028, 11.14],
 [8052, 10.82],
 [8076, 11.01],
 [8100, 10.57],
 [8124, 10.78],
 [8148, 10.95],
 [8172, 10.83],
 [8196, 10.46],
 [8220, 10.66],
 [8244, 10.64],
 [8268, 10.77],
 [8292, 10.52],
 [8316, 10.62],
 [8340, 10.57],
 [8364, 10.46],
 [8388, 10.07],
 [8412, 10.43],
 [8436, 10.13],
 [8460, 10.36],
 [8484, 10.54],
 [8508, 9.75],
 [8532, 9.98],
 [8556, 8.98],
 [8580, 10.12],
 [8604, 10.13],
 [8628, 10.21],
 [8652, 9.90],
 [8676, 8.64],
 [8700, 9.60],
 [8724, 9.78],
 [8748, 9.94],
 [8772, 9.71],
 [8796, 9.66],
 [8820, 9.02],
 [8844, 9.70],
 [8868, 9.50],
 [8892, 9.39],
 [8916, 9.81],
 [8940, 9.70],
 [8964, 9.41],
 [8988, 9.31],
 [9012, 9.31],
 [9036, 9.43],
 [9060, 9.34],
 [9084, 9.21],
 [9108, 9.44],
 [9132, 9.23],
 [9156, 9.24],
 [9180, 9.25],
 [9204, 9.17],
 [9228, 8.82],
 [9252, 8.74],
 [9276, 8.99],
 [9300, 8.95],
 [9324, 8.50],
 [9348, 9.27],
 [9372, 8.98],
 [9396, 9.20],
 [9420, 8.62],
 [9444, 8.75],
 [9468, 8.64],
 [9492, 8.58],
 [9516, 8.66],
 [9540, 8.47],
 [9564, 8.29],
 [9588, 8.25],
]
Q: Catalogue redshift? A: 0.00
